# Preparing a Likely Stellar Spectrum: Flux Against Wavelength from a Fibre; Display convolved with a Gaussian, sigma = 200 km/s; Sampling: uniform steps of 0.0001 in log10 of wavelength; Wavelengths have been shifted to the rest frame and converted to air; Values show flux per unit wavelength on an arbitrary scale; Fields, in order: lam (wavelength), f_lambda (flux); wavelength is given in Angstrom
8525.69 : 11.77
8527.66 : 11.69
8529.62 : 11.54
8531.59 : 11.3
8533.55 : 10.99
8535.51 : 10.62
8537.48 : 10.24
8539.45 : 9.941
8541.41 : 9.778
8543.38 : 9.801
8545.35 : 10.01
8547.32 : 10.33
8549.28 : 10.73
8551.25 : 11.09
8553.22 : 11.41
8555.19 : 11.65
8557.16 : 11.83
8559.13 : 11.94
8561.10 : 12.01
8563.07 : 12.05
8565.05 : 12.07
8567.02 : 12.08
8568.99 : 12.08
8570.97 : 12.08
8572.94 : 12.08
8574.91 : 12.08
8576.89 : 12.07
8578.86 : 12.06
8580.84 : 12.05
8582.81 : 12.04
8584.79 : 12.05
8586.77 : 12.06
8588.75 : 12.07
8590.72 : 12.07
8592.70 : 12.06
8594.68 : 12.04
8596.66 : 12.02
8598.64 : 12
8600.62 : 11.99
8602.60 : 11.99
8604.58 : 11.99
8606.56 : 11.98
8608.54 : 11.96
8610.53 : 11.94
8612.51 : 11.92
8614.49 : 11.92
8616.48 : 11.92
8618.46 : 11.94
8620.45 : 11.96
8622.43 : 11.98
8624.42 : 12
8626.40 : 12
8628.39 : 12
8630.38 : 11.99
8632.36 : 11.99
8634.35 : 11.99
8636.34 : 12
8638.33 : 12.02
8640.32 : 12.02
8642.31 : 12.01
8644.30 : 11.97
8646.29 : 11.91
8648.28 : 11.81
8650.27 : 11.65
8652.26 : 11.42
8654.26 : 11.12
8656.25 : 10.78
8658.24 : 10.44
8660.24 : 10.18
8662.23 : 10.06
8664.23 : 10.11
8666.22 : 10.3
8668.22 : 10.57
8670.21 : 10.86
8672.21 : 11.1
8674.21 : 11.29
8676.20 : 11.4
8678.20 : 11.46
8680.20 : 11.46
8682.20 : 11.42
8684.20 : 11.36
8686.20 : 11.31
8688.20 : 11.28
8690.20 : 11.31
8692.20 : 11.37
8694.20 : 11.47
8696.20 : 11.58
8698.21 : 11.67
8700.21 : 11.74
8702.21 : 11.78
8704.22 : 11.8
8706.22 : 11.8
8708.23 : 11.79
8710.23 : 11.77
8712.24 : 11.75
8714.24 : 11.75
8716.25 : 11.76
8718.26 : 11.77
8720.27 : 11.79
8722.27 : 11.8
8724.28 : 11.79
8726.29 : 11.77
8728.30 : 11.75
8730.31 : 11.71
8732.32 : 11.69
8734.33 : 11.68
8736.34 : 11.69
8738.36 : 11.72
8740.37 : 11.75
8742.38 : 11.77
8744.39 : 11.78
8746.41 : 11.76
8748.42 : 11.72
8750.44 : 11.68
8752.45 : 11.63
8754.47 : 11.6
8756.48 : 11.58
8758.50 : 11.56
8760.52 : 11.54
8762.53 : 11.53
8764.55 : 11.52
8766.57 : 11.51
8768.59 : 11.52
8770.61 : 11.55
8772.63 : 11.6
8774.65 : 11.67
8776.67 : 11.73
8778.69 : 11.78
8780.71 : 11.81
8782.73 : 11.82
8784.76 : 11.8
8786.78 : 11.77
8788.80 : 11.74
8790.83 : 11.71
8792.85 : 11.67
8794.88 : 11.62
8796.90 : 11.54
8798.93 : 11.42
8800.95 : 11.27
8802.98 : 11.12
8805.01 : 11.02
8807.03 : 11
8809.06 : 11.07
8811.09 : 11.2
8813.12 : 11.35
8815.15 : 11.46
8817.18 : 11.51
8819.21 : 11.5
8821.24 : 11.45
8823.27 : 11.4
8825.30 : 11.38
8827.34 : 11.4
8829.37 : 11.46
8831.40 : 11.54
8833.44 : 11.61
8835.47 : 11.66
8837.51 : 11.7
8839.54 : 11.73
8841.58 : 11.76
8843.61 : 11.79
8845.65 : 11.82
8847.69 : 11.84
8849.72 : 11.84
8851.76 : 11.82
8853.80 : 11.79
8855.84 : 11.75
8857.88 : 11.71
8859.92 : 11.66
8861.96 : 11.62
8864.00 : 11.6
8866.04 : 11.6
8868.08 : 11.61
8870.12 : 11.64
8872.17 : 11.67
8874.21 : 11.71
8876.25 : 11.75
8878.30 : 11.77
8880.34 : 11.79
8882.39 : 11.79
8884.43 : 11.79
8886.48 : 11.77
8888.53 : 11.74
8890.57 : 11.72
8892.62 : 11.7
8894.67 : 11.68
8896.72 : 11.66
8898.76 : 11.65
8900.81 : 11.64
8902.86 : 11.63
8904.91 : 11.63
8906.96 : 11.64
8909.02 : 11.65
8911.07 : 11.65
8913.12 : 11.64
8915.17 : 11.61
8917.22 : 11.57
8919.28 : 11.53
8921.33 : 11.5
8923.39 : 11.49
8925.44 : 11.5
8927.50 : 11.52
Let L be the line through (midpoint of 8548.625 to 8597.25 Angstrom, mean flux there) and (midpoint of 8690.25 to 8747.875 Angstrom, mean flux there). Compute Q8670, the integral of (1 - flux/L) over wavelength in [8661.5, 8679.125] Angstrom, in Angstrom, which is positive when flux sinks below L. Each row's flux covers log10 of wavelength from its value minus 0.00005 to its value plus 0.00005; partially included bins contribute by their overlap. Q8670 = 1.5 Angstrom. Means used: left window 11.9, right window 11.7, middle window 10.8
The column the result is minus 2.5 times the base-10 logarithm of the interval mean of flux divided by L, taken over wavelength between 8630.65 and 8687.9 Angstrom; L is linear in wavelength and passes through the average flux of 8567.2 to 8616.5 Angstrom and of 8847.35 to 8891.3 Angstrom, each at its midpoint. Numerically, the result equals 0.06 mag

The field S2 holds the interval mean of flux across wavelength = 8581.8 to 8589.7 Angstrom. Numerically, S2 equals 12.1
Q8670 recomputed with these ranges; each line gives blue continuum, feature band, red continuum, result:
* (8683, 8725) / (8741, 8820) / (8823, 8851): 0.63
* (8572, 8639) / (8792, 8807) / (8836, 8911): 0.56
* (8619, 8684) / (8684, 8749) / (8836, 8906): -0.97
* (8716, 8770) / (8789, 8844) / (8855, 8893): 1.11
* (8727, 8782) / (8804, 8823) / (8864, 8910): 0.63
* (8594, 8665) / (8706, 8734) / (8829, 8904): -0.14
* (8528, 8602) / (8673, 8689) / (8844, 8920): 0.30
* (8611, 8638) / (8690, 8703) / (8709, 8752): 0.27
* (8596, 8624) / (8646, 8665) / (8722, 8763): 1.52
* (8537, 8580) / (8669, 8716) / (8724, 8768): 0.31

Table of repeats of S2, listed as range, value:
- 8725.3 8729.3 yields 11.8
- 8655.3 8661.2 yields 10.5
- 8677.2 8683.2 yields 11.4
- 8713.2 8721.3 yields 11.8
